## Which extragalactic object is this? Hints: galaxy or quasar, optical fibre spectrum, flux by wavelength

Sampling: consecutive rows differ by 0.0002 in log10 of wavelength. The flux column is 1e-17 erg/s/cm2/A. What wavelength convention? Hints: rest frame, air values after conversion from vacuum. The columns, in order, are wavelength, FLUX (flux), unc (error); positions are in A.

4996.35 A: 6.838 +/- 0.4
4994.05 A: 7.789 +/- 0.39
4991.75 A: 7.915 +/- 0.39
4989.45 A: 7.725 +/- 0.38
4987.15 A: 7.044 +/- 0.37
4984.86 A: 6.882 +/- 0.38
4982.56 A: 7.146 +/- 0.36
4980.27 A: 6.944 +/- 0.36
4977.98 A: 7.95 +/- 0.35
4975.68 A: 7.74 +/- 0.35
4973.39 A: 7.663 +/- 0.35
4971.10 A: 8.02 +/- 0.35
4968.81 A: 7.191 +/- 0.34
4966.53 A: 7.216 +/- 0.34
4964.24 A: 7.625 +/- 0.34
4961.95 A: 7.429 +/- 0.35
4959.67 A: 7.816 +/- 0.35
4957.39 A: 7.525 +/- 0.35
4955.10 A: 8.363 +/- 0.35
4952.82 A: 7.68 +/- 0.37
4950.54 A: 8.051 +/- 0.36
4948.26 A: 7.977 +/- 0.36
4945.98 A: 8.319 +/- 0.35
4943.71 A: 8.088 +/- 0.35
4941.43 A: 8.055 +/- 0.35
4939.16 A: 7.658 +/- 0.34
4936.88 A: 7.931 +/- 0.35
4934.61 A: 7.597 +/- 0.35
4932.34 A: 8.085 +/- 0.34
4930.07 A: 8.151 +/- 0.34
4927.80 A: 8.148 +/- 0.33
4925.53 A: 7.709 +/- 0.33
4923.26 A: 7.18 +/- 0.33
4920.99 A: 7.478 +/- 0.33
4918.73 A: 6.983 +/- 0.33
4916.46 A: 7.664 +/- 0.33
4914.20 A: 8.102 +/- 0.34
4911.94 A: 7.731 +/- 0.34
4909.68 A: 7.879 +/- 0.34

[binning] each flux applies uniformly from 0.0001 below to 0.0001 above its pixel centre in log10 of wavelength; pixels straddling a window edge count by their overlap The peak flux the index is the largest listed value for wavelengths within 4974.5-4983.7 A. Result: 7.95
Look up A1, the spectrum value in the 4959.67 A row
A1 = 7.816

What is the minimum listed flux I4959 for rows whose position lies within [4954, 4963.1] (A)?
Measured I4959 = 7.429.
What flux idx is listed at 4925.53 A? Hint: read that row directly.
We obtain 7.709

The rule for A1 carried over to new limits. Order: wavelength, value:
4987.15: 7.044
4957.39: 7.525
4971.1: 8.02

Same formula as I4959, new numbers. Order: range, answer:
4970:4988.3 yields 6.882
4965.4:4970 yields 7.191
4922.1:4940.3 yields 7.18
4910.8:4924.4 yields 6.983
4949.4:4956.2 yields 7.68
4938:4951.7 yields 7.658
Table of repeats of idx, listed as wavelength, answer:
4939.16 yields 7.658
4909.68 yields 7.879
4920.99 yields 7.478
